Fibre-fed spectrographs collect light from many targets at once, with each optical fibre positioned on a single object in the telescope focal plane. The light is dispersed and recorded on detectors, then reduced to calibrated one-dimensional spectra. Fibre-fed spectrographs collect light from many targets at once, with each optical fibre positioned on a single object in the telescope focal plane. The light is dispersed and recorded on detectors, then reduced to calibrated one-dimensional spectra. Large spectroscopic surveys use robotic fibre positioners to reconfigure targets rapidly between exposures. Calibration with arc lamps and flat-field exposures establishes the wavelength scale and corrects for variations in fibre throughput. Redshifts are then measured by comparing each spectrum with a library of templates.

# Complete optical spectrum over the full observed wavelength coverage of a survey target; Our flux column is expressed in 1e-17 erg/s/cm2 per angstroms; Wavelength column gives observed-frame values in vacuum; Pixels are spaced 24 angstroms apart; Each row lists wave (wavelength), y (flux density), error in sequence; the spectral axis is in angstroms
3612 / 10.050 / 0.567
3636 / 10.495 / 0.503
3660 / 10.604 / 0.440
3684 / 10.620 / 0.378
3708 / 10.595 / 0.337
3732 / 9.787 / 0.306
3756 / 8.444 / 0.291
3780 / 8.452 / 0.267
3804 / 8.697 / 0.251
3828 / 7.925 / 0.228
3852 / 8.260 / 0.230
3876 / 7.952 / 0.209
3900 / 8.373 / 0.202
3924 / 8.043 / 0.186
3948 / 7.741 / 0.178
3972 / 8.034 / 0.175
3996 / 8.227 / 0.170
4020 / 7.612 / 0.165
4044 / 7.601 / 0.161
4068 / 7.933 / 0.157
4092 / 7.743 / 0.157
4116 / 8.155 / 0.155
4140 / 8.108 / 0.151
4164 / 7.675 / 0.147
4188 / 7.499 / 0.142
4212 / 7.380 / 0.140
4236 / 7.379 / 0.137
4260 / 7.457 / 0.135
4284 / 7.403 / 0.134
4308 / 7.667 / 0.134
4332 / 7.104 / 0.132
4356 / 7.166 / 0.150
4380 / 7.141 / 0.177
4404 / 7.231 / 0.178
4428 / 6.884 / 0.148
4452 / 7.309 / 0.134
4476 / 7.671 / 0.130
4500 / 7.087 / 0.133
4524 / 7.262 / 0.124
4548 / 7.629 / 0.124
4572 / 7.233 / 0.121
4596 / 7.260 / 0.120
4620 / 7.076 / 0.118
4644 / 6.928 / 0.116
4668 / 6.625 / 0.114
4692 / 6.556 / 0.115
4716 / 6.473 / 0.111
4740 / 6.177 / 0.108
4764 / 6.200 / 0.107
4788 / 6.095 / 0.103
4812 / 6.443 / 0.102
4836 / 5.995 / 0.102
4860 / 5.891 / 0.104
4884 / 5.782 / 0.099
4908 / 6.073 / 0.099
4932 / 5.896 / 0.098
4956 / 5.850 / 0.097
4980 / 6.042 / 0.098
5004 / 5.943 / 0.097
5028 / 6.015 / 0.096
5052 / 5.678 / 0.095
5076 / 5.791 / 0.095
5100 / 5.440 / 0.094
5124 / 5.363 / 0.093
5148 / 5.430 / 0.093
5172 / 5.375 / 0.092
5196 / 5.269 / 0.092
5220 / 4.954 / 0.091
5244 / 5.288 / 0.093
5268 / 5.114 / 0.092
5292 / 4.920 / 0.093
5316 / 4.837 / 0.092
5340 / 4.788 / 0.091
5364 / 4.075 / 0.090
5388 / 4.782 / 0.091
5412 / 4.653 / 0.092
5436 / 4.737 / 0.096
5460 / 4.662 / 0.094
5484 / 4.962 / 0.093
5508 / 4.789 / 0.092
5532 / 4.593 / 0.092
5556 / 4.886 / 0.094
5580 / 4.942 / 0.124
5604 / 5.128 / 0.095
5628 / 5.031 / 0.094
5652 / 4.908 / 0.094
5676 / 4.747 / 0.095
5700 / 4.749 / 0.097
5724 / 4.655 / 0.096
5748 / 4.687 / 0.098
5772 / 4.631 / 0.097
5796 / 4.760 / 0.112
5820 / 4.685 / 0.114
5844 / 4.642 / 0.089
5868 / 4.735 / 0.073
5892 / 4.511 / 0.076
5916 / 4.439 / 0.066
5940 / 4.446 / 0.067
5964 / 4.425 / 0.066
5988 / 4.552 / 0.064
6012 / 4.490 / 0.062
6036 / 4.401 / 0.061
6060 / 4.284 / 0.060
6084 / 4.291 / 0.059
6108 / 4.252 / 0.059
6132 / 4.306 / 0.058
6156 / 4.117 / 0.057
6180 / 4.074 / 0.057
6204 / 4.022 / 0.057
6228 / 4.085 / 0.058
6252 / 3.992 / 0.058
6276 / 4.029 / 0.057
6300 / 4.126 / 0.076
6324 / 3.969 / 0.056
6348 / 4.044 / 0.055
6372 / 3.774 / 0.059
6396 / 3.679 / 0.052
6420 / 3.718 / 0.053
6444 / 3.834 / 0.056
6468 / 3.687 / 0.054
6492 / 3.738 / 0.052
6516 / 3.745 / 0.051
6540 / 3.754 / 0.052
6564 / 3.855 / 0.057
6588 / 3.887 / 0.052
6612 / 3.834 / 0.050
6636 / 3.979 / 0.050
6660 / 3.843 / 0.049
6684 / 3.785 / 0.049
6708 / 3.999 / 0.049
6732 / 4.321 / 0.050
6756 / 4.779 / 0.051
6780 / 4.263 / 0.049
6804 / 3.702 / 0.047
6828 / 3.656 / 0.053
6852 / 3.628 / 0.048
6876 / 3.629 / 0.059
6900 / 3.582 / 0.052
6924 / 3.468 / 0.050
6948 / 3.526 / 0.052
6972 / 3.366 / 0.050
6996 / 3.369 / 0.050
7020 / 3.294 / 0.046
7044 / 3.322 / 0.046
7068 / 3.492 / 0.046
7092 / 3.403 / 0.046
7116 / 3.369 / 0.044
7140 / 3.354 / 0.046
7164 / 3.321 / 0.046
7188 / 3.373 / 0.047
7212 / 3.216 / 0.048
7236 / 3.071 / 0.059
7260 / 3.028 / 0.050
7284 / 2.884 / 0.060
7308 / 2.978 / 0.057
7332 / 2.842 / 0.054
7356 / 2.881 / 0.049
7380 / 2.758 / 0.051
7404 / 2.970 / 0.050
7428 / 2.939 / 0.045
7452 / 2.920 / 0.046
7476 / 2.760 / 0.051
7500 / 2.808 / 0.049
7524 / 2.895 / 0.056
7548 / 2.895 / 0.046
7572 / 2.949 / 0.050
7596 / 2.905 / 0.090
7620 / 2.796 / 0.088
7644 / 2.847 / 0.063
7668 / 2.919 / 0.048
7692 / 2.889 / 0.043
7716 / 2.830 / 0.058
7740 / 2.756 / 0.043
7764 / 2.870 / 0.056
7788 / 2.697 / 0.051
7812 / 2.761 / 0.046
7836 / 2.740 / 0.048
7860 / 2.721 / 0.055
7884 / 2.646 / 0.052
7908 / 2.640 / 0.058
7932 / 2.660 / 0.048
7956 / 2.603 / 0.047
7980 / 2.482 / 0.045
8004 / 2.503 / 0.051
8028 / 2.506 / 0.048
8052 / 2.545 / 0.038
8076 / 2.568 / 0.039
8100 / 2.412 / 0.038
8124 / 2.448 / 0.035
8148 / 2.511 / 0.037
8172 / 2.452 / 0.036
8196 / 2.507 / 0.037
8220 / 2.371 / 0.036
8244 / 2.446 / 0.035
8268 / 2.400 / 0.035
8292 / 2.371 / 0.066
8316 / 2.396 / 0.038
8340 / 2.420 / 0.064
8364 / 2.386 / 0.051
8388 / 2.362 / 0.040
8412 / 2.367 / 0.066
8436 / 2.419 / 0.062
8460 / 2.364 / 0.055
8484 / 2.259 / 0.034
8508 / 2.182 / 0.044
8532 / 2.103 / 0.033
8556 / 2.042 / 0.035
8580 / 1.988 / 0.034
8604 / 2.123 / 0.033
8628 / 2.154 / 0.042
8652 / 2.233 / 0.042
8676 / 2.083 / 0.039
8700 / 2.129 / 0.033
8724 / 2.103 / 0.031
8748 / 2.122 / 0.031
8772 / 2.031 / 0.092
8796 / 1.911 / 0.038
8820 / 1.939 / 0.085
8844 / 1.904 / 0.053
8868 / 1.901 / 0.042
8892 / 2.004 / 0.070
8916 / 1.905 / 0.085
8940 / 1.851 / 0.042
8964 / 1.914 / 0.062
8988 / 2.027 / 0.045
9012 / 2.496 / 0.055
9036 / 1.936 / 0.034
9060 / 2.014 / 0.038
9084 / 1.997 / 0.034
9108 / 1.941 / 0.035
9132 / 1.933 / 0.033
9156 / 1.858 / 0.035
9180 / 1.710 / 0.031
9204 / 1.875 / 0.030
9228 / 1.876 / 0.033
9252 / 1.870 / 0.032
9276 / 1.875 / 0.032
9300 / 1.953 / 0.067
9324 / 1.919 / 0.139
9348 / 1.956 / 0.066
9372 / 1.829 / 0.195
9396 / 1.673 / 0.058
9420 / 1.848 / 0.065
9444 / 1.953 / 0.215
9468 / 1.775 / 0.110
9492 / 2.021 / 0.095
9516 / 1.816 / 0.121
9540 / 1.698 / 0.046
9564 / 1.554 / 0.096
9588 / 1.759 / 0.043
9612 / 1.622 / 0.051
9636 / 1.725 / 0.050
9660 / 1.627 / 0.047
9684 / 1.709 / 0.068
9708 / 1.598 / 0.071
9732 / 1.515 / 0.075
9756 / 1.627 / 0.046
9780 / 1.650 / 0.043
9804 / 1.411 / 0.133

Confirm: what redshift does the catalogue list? 0.028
